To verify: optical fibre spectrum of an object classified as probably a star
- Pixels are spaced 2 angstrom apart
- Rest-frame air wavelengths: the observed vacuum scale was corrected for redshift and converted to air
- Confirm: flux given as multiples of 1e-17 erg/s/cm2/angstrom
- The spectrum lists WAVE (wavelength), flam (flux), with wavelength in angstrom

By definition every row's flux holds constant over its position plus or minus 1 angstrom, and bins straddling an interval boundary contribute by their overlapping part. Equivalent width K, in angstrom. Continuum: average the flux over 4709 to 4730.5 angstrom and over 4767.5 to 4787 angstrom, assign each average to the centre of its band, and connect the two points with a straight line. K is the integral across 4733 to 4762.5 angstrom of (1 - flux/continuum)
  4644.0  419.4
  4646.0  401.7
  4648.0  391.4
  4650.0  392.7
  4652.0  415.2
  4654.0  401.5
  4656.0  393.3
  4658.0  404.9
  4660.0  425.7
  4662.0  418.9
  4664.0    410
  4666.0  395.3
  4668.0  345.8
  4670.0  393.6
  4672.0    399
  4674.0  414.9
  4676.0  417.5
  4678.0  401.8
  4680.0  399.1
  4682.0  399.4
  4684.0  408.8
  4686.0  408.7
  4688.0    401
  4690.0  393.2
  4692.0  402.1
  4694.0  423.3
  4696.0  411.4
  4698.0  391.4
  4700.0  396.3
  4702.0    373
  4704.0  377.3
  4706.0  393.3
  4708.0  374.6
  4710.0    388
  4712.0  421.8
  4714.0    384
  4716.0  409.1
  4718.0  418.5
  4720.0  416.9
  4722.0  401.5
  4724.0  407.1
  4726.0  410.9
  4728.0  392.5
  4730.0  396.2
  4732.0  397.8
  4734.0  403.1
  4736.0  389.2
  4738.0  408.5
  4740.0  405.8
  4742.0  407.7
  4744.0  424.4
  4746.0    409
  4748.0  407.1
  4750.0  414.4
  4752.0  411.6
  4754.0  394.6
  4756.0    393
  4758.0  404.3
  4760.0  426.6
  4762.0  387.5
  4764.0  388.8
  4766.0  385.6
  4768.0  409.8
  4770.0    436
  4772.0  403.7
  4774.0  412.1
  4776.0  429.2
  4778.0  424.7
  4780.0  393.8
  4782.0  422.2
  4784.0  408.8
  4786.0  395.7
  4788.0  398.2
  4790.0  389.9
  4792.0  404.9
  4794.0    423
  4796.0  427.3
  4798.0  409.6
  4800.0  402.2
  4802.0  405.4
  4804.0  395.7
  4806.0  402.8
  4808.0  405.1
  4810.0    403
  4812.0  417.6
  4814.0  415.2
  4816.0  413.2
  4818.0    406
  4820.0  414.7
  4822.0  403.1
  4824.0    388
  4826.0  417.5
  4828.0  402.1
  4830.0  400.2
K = 0.2 angstrom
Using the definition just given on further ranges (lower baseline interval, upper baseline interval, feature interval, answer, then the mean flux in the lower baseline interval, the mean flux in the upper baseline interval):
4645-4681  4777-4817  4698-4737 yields 0.6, 401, 408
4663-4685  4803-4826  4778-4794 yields 0.0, 399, 406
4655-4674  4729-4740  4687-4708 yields 0.2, 399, 400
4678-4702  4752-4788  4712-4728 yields -0.1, 402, 407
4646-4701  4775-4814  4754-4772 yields 0.2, 402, 409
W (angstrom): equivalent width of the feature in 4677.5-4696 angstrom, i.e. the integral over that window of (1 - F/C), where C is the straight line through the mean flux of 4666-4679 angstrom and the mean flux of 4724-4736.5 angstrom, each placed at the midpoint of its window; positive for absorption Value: -0.4 angstrom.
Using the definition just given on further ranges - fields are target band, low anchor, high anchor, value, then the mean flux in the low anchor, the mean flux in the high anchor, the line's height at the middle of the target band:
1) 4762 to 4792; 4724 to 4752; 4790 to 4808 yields 0.04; 405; 408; 407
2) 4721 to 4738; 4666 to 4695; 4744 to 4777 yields 0.19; 400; 408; 405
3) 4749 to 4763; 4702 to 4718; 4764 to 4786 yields 0.03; 393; 411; 406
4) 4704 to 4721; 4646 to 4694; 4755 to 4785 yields 0.22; 402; 408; 405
